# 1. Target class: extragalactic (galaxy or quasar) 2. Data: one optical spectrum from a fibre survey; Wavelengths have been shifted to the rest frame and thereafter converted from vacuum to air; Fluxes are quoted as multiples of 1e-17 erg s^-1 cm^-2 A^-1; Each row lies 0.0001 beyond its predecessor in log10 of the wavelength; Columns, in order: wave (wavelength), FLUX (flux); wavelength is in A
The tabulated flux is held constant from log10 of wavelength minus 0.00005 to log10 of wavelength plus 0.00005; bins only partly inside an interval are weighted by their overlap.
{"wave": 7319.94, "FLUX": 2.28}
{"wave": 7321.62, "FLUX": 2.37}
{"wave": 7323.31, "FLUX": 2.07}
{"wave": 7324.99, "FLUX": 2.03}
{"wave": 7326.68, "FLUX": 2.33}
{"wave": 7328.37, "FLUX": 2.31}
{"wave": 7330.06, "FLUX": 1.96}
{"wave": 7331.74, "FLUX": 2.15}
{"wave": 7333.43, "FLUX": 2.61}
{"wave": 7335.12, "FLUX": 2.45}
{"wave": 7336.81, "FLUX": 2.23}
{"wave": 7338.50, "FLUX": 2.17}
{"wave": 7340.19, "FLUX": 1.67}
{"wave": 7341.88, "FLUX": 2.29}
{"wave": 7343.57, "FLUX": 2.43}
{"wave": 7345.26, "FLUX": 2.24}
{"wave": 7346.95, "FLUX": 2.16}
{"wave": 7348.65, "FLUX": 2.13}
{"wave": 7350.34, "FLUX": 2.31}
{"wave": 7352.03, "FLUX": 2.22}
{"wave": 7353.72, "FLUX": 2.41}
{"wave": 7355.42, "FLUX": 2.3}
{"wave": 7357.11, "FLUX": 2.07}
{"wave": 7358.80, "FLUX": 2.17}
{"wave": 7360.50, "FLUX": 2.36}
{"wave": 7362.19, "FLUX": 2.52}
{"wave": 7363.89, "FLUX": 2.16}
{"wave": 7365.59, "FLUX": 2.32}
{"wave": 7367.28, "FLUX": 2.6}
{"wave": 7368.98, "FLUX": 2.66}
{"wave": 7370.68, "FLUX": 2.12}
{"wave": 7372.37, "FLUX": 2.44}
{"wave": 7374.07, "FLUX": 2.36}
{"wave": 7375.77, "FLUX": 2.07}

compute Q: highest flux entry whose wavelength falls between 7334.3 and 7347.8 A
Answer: 2.45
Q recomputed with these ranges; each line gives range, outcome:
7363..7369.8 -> 2.66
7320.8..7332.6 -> 2.37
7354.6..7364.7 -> 2.52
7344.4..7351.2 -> 2.31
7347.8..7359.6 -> 2.41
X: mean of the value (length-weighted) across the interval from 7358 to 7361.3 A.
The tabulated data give 2.26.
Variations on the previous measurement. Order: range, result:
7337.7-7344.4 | 2.14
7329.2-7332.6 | 2.06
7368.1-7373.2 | 2.41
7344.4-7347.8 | 2.2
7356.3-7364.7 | 2.26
